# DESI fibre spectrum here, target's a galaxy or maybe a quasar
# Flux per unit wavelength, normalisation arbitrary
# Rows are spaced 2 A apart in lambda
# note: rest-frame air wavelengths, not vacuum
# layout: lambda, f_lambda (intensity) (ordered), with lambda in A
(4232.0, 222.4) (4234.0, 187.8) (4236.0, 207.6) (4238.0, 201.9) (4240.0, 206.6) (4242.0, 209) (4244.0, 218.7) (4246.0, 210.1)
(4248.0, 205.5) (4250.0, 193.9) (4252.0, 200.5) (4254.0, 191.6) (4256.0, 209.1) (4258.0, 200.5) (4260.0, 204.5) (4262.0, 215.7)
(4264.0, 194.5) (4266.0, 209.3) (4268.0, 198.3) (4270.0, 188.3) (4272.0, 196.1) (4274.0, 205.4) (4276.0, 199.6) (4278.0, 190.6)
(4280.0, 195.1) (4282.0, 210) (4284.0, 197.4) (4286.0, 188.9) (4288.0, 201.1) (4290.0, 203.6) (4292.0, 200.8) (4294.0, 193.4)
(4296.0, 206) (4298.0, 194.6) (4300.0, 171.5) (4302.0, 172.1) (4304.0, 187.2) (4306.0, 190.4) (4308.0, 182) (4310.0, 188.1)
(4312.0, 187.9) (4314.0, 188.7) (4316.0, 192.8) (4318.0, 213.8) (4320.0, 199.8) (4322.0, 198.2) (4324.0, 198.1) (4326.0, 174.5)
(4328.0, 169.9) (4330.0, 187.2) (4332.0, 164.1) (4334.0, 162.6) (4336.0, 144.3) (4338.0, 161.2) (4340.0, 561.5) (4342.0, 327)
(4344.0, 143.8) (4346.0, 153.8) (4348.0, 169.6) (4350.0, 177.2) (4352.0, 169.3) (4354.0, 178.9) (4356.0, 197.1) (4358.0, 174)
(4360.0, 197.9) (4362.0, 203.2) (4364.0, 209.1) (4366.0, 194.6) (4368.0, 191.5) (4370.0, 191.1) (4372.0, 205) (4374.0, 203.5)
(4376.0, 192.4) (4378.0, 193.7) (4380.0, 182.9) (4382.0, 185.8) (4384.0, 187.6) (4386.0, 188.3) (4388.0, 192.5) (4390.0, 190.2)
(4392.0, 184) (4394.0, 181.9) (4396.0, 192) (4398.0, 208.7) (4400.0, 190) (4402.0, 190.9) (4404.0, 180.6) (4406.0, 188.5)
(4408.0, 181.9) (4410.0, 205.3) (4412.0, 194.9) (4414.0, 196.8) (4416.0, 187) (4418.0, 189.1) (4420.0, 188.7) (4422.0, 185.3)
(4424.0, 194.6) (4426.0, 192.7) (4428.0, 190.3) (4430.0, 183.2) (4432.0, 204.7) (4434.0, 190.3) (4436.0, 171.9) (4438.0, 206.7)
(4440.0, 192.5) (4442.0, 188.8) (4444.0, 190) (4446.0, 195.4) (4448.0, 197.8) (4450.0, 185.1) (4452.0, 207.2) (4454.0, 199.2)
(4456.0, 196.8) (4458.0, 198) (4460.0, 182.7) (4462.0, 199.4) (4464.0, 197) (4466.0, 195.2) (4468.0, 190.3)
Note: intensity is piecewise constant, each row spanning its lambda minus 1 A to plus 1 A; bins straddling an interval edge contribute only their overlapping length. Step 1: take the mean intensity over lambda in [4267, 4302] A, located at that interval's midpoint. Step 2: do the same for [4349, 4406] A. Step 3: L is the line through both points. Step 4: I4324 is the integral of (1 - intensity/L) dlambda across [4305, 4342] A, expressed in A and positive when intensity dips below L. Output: -2.6 A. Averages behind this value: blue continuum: 196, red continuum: 190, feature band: 207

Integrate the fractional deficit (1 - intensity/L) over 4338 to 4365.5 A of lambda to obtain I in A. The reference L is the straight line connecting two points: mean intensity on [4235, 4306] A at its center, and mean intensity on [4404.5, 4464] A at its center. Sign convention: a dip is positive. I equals -3.0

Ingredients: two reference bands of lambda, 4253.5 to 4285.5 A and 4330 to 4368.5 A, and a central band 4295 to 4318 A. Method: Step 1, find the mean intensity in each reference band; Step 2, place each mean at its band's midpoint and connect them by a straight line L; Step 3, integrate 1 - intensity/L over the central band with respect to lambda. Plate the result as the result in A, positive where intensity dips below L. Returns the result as 1.5 A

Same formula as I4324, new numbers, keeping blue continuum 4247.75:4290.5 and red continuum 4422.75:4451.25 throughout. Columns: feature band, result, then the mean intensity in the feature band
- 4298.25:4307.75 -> 0.8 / 182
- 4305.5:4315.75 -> 0.5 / 188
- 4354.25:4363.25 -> 0.1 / 192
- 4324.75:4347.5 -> -1.8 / 212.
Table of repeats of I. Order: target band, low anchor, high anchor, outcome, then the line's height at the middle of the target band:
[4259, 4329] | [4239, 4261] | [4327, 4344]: 7.3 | 217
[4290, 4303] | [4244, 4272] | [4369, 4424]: 0.5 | 199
